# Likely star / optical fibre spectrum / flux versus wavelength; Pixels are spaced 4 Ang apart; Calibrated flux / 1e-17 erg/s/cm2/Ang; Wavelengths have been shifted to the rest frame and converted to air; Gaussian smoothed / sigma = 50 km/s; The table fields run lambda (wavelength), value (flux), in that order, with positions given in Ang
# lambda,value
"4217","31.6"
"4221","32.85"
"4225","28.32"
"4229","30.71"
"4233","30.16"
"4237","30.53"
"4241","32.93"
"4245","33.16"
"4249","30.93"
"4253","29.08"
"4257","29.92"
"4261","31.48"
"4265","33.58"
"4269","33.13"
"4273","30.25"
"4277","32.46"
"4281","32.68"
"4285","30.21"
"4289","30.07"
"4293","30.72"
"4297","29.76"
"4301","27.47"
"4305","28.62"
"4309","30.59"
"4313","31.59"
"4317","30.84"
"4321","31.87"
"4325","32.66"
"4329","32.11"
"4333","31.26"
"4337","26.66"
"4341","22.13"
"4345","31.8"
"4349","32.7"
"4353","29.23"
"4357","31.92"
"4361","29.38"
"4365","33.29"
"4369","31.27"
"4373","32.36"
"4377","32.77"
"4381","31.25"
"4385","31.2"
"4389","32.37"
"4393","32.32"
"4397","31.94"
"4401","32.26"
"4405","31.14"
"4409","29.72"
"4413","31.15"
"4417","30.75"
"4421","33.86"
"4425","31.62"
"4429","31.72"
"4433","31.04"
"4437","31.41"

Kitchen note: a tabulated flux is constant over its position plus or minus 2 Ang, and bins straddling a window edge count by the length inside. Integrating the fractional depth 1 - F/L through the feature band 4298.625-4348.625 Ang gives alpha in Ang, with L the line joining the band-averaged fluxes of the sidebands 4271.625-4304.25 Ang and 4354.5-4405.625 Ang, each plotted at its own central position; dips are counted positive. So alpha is 1.68 Ang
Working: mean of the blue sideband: 30.4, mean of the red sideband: 31.8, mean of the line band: 29.9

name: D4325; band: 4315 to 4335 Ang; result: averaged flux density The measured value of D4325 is 31.7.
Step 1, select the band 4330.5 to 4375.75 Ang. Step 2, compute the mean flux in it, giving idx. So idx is 30.2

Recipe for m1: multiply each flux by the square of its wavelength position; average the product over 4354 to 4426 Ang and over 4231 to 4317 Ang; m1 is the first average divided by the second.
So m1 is 1.1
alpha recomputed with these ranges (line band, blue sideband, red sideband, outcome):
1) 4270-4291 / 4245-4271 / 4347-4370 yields 0.1 Ang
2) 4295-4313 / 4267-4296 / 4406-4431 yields 1.1 Ang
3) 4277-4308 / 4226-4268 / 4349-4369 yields 1.1 Ang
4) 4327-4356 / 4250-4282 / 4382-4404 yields 2.1 Ang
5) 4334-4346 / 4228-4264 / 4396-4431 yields 1.7 Ang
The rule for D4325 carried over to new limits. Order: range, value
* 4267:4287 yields 31.7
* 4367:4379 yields 32.1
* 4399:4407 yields 31.7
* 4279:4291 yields 31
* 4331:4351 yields 28.9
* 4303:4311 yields 29.6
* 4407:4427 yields 31.4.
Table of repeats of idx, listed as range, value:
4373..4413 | 31.7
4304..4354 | 30.2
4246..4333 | 31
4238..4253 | 31.8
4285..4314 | 29.8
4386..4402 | 32.2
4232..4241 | 30.9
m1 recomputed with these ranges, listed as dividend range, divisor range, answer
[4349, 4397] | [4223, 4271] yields 1.08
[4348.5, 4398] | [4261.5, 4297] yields 1.05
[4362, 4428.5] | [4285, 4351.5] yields 1.10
